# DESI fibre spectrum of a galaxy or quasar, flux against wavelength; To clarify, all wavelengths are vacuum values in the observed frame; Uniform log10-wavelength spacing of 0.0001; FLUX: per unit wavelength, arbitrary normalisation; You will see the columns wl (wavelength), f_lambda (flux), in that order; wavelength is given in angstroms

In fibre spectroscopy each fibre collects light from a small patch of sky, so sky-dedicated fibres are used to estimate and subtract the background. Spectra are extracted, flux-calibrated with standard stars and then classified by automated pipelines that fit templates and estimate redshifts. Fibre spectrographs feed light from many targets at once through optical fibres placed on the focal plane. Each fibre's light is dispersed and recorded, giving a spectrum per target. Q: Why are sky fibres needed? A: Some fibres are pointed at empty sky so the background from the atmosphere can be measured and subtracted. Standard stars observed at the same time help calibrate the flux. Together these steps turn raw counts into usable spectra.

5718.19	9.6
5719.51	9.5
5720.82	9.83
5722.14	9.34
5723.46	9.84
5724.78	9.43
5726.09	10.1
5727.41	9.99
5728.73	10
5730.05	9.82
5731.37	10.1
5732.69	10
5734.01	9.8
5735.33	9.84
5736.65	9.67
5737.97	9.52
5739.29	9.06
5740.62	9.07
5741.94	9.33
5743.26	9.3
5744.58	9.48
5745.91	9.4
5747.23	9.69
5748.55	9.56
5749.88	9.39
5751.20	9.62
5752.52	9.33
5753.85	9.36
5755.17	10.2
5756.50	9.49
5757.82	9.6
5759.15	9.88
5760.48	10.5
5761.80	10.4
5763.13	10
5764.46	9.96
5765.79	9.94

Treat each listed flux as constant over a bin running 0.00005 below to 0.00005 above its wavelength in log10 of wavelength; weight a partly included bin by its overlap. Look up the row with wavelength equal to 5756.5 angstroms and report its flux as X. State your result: 9.49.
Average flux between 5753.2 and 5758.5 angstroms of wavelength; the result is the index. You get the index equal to 9.67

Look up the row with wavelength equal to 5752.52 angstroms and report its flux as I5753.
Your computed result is 9.33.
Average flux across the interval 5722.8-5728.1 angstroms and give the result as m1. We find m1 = 9.85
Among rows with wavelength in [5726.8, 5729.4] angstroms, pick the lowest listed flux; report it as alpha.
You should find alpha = 9.99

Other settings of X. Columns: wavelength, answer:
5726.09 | 10.1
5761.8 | 10.4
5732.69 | 10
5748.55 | 9.56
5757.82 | 9.6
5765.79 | 9.94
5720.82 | 9.83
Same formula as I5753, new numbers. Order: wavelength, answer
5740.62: 9.07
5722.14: 9.34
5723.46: 9.84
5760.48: 10.5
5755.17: 10.2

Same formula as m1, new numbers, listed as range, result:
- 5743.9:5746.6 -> 9.44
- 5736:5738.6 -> 9.6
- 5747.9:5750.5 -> 9.45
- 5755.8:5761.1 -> 9.85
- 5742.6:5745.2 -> 9.4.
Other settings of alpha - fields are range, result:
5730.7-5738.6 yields 9.52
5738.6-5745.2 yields 9.06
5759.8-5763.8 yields 10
